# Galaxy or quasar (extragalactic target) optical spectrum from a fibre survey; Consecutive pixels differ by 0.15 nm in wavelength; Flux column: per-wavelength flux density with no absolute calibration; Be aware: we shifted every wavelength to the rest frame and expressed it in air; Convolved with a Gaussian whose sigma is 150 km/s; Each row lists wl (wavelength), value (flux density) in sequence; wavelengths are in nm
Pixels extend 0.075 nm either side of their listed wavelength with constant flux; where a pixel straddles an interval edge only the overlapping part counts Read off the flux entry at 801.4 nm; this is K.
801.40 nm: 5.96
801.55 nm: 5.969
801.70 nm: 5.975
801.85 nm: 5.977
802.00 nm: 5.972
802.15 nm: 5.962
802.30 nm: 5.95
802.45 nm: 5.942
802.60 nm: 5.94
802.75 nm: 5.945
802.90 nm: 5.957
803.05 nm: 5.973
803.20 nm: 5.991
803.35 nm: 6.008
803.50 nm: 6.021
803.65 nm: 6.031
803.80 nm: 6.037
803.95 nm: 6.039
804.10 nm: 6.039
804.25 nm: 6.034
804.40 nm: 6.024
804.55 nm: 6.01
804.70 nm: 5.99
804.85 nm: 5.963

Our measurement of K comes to 5.96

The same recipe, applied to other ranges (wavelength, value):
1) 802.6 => 5.94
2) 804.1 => 6.039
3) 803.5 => 6.021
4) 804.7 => 5.99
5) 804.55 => 6.01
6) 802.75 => 5.945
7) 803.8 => 6.037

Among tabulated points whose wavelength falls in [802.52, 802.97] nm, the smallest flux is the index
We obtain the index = 5.94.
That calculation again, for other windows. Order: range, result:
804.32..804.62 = 6.01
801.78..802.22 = 5.962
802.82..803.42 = 5.957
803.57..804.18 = 6.031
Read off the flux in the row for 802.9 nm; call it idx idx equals 5.957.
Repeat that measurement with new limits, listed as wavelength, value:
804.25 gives 6.034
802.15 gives 5.962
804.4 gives 6.024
